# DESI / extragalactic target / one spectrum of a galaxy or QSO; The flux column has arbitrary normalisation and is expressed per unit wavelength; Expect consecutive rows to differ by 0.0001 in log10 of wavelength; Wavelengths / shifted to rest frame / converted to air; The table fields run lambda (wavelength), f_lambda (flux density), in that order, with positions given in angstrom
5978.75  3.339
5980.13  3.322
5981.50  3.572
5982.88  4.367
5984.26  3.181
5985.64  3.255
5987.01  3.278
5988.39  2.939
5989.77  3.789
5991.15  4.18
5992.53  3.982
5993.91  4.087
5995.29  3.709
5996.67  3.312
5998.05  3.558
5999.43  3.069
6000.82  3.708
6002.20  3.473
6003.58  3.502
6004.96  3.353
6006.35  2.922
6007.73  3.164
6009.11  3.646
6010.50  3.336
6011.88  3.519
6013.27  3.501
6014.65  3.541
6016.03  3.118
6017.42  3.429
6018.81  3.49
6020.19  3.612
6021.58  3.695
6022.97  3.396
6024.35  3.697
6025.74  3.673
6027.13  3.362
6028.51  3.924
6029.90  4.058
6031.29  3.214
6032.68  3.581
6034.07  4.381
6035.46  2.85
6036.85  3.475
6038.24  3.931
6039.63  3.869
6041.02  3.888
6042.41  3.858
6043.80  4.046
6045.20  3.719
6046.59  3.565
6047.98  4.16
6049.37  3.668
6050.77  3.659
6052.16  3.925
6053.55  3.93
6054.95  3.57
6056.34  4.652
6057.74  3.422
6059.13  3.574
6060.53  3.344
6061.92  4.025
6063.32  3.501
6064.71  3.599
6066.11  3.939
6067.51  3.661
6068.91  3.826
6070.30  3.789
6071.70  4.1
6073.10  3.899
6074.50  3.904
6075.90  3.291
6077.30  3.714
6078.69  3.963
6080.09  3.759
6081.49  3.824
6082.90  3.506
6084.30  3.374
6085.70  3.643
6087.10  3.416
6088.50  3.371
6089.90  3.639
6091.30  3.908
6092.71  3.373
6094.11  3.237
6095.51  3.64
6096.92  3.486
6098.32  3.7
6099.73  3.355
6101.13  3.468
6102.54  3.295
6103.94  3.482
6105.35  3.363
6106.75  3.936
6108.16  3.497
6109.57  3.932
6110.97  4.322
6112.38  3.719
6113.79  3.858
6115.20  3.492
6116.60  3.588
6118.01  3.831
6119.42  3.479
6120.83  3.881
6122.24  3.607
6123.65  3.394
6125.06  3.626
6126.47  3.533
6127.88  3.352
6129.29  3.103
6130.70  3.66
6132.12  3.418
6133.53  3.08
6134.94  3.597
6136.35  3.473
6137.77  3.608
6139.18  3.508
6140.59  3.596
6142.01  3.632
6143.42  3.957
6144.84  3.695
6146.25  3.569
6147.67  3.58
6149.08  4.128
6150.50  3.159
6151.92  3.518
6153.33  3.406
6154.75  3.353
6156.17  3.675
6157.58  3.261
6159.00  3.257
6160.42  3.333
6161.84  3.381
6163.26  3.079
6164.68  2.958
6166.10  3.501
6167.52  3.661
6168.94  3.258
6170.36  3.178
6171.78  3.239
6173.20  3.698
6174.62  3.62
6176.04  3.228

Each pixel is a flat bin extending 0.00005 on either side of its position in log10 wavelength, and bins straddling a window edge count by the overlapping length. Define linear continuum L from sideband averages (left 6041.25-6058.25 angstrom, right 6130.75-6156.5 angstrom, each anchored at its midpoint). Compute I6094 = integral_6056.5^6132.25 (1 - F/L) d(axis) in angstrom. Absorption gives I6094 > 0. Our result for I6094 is 1.60 angstrom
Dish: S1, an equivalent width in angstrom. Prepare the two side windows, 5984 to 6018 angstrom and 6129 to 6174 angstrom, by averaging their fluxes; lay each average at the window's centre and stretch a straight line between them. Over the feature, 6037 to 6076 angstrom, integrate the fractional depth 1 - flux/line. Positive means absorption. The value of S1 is -3.8 angstrom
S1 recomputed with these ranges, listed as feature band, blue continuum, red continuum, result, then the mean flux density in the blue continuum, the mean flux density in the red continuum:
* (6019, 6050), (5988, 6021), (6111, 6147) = -1.6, 3.5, 3.58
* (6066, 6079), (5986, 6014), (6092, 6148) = -0.9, 3.5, 3.57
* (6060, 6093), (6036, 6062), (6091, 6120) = 0.2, 3.79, 3.61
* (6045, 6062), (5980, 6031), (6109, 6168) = -1.2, 3.53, 3.54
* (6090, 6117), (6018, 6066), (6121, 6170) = -0.3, 3.72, 3.47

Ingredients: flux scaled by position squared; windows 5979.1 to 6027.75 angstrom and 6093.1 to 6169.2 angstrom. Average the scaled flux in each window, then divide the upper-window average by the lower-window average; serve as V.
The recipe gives 1.05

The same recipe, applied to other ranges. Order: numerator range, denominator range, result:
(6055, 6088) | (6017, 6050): 1.02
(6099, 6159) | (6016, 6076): 0.99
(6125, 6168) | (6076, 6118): 0.98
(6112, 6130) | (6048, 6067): 0.97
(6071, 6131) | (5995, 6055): 1.03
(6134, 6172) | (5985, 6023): 1.04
